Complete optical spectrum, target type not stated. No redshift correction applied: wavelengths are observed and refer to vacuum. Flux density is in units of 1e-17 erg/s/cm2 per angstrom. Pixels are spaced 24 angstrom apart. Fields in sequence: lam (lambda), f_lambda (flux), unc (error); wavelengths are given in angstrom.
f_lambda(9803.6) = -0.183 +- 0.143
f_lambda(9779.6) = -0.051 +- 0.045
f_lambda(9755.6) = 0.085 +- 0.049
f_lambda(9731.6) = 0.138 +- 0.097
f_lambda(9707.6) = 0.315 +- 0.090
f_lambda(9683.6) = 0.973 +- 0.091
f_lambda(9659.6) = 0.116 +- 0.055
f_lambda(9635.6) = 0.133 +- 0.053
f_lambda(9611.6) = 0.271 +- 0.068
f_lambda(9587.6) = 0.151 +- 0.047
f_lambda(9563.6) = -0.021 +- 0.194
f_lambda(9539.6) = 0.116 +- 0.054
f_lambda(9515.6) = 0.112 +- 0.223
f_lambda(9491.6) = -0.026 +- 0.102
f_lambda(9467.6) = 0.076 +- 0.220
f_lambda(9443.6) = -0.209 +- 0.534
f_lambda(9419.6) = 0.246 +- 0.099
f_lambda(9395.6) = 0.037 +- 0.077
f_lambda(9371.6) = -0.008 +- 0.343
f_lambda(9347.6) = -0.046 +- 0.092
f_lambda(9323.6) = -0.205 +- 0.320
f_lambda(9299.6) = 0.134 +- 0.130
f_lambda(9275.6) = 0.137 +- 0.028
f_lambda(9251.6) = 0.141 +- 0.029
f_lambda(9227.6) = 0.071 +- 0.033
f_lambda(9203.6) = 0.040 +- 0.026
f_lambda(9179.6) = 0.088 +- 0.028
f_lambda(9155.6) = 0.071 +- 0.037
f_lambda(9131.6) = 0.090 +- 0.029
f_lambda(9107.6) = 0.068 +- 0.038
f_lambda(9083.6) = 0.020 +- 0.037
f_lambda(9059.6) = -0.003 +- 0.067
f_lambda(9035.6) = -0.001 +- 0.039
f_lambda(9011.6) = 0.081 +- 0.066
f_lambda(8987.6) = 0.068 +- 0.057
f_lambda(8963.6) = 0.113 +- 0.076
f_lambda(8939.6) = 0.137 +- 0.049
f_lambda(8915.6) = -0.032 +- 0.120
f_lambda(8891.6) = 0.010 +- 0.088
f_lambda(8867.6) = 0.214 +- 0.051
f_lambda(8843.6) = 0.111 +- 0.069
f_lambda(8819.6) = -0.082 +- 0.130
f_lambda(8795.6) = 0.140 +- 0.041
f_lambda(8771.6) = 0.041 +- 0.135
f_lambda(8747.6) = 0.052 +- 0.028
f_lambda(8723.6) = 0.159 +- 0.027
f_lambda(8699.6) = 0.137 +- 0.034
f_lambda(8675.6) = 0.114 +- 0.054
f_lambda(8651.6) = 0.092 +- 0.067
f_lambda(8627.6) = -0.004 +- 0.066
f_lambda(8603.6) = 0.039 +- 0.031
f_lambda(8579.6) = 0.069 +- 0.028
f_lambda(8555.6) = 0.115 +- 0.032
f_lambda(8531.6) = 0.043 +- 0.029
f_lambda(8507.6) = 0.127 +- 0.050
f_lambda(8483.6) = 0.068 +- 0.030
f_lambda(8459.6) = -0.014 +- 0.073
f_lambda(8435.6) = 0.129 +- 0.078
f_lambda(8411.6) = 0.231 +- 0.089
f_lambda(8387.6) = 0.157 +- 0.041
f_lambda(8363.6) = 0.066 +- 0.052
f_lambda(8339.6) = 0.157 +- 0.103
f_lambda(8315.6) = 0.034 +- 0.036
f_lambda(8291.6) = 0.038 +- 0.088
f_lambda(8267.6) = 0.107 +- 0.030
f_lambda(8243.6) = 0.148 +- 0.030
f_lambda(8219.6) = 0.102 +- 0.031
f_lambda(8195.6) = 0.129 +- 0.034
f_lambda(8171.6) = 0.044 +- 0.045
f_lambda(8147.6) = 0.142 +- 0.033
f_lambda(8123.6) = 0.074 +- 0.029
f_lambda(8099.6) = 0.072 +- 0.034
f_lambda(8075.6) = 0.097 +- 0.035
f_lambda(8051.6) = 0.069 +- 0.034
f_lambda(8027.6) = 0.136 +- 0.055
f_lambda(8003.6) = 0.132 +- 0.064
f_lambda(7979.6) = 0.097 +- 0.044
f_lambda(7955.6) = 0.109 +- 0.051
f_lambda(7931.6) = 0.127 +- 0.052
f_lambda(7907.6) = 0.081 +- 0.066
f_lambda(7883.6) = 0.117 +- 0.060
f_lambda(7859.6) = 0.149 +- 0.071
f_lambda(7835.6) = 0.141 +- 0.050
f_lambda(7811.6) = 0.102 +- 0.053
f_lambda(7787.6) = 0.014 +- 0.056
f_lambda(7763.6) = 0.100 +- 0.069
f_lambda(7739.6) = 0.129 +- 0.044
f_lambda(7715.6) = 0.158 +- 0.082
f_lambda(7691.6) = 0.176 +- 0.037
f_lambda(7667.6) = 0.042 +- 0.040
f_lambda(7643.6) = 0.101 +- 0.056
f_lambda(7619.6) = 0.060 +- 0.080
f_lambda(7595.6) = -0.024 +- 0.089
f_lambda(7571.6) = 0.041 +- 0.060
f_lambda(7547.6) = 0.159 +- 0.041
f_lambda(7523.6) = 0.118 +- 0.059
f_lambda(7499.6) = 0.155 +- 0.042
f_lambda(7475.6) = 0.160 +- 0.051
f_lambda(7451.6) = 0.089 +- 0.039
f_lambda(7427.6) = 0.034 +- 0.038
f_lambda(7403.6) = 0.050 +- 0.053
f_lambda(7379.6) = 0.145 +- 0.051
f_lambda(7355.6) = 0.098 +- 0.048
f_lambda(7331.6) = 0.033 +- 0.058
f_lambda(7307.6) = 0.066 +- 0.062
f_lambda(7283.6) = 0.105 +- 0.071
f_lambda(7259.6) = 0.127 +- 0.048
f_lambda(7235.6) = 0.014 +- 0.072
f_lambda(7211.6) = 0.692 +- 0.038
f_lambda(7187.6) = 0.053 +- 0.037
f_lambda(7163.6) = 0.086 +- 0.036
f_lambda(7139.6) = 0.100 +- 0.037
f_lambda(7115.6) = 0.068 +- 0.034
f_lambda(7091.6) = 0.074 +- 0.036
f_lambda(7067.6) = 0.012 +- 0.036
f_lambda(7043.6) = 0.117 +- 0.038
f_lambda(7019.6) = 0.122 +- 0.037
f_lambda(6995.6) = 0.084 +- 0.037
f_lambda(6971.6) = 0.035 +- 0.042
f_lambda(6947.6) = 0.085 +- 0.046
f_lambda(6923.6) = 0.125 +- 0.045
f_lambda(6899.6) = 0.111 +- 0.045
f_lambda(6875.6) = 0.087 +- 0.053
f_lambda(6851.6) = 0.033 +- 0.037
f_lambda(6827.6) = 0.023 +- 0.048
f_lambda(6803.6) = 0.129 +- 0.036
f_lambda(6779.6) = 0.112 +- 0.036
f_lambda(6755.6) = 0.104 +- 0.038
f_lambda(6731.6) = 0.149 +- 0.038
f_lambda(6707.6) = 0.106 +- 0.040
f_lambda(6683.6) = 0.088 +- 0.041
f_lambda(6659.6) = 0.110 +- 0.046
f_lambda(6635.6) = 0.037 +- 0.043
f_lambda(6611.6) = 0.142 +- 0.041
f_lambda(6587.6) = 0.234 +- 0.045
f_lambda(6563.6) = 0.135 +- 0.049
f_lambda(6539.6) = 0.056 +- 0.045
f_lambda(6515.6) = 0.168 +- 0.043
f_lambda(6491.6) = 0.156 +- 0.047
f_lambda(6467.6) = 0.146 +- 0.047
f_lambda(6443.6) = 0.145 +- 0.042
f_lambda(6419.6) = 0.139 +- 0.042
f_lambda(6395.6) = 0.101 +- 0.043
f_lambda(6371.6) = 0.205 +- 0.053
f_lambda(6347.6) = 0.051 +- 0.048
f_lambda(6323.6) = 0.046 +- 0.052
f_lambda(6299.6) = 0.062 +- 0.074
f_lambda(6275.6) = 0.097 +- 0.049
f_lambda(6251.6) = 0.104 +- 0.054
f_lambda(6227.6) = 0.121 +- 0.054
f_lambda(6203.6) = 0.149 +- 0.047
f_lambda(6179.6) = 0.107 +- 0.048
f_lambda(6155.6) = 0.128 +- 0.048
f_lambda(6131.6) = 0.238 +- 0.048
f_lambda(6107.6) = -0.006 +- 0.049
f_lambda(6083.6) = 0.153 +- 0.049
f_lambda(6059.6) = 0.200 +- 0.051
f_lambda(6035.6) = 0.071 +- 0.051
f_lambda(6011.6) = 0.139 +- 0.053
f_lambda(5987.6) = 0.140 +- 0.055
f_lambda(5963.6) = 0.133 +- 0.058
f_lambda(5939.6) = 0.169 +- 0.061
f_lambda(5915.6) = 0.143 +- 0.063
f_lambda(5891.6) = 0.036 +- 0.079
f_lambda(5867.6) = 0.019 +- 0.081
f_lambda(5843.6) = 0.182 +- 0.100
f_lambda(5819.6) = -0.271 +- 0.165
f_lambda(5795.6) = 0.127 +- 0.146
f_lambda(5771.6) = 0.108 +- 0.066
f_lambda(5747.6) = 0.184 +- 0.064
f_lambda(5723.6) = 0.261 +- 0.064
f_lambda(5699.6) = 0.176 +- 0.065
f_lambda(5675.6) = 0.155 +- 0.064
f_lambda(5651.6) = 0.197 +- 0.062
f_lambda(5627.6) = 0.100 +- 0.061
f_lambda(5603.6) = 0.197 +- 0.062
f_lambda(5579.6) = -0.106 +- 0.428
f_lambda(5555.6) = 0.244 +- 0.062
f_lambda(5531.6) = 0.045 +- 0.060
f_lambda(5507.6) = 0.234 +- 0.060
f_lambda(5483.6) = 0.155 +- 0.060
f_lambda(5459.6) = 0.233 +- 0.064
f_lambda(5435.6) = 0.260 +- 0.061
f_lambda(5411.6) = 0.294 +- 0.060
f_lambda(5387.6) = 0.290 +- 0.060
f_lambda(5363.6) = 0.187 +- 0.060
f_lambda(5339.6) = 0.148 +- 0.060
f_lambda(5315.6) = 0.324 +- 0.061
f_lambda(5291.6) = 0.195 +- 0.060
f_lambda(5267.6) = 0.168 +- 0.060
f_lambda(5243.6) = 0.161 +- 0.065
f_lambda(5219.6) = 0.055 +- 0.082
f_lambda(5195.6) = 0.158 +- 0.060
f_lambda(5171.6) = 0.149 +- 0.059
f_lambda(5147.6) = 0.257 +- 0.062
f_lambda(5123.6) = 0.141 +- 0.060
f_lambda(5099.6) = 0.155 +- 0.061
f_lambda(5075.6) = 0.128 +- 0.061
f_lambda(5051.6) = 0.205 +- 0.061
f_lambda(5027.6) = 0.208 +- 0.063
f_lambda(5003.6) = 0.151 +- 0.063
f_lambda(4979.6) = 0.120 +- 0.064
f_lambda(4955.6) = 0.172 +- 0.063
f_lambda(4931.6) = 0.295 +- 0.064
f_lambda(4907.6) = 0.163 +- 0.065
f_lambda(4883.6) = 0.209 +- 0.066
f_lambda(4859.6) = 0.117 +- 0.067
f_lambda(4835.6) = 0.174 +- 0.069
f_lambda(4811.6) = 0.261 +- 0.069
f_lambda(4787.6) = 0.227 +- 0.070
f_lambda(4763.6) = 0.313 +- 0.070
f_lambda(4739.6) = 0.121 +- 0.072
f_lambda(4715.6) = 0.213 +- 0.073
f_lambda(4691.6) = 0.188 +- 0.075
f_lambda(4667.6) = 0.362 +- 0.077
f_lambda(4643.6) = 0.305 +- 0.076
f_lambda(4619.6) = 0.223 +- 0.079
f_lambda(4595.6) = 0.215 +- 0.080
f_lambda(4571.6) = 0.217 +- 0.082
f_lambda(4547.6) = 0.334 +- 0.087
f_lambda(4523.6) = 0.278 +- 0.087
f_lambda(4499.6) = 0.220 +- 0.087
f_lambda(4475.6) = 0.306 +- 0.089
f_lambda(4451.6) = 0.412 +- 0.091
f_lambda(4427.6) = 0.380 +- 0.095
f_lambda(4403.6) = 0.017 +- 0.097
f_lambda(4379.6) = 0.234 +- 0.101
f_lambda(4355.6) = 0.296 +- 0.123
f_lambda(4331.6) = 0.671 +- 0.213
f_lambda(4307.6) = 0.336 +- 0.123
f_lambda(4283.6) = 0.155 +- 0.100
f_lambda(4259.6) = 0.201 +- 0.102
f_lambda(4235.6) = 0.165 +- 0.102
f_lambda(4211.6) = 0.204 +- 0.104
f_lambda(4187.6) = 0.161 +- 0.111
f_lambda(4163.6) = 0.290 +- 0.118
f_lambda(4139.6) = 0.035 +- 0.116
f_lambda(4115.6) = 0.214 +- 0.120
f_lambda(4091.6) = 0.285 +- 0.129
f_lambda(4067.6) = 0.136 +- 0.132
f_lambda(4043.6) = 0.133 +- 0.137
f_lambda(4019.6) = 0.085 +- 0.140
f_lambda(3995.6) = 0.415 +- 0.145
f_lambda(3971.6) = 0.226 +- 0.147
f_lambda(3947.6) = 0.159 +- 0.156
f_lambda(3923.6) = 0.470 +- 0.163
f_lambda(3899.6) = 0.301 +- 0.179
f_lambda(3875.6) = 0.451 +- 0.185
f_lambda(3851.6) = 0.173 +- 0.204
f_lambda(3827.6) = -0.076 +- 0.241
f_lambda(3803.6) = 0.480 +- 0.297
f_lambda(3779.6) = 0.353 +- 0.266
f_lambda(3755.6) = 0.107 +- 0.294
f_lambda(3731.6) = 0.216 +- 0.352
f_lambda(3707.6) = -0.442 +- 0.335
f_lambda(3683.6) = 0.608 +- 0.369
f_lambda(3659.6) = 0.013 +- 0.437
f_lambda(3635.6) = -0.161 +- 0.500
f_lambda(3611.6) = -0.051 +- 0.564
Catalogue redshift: 0.94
